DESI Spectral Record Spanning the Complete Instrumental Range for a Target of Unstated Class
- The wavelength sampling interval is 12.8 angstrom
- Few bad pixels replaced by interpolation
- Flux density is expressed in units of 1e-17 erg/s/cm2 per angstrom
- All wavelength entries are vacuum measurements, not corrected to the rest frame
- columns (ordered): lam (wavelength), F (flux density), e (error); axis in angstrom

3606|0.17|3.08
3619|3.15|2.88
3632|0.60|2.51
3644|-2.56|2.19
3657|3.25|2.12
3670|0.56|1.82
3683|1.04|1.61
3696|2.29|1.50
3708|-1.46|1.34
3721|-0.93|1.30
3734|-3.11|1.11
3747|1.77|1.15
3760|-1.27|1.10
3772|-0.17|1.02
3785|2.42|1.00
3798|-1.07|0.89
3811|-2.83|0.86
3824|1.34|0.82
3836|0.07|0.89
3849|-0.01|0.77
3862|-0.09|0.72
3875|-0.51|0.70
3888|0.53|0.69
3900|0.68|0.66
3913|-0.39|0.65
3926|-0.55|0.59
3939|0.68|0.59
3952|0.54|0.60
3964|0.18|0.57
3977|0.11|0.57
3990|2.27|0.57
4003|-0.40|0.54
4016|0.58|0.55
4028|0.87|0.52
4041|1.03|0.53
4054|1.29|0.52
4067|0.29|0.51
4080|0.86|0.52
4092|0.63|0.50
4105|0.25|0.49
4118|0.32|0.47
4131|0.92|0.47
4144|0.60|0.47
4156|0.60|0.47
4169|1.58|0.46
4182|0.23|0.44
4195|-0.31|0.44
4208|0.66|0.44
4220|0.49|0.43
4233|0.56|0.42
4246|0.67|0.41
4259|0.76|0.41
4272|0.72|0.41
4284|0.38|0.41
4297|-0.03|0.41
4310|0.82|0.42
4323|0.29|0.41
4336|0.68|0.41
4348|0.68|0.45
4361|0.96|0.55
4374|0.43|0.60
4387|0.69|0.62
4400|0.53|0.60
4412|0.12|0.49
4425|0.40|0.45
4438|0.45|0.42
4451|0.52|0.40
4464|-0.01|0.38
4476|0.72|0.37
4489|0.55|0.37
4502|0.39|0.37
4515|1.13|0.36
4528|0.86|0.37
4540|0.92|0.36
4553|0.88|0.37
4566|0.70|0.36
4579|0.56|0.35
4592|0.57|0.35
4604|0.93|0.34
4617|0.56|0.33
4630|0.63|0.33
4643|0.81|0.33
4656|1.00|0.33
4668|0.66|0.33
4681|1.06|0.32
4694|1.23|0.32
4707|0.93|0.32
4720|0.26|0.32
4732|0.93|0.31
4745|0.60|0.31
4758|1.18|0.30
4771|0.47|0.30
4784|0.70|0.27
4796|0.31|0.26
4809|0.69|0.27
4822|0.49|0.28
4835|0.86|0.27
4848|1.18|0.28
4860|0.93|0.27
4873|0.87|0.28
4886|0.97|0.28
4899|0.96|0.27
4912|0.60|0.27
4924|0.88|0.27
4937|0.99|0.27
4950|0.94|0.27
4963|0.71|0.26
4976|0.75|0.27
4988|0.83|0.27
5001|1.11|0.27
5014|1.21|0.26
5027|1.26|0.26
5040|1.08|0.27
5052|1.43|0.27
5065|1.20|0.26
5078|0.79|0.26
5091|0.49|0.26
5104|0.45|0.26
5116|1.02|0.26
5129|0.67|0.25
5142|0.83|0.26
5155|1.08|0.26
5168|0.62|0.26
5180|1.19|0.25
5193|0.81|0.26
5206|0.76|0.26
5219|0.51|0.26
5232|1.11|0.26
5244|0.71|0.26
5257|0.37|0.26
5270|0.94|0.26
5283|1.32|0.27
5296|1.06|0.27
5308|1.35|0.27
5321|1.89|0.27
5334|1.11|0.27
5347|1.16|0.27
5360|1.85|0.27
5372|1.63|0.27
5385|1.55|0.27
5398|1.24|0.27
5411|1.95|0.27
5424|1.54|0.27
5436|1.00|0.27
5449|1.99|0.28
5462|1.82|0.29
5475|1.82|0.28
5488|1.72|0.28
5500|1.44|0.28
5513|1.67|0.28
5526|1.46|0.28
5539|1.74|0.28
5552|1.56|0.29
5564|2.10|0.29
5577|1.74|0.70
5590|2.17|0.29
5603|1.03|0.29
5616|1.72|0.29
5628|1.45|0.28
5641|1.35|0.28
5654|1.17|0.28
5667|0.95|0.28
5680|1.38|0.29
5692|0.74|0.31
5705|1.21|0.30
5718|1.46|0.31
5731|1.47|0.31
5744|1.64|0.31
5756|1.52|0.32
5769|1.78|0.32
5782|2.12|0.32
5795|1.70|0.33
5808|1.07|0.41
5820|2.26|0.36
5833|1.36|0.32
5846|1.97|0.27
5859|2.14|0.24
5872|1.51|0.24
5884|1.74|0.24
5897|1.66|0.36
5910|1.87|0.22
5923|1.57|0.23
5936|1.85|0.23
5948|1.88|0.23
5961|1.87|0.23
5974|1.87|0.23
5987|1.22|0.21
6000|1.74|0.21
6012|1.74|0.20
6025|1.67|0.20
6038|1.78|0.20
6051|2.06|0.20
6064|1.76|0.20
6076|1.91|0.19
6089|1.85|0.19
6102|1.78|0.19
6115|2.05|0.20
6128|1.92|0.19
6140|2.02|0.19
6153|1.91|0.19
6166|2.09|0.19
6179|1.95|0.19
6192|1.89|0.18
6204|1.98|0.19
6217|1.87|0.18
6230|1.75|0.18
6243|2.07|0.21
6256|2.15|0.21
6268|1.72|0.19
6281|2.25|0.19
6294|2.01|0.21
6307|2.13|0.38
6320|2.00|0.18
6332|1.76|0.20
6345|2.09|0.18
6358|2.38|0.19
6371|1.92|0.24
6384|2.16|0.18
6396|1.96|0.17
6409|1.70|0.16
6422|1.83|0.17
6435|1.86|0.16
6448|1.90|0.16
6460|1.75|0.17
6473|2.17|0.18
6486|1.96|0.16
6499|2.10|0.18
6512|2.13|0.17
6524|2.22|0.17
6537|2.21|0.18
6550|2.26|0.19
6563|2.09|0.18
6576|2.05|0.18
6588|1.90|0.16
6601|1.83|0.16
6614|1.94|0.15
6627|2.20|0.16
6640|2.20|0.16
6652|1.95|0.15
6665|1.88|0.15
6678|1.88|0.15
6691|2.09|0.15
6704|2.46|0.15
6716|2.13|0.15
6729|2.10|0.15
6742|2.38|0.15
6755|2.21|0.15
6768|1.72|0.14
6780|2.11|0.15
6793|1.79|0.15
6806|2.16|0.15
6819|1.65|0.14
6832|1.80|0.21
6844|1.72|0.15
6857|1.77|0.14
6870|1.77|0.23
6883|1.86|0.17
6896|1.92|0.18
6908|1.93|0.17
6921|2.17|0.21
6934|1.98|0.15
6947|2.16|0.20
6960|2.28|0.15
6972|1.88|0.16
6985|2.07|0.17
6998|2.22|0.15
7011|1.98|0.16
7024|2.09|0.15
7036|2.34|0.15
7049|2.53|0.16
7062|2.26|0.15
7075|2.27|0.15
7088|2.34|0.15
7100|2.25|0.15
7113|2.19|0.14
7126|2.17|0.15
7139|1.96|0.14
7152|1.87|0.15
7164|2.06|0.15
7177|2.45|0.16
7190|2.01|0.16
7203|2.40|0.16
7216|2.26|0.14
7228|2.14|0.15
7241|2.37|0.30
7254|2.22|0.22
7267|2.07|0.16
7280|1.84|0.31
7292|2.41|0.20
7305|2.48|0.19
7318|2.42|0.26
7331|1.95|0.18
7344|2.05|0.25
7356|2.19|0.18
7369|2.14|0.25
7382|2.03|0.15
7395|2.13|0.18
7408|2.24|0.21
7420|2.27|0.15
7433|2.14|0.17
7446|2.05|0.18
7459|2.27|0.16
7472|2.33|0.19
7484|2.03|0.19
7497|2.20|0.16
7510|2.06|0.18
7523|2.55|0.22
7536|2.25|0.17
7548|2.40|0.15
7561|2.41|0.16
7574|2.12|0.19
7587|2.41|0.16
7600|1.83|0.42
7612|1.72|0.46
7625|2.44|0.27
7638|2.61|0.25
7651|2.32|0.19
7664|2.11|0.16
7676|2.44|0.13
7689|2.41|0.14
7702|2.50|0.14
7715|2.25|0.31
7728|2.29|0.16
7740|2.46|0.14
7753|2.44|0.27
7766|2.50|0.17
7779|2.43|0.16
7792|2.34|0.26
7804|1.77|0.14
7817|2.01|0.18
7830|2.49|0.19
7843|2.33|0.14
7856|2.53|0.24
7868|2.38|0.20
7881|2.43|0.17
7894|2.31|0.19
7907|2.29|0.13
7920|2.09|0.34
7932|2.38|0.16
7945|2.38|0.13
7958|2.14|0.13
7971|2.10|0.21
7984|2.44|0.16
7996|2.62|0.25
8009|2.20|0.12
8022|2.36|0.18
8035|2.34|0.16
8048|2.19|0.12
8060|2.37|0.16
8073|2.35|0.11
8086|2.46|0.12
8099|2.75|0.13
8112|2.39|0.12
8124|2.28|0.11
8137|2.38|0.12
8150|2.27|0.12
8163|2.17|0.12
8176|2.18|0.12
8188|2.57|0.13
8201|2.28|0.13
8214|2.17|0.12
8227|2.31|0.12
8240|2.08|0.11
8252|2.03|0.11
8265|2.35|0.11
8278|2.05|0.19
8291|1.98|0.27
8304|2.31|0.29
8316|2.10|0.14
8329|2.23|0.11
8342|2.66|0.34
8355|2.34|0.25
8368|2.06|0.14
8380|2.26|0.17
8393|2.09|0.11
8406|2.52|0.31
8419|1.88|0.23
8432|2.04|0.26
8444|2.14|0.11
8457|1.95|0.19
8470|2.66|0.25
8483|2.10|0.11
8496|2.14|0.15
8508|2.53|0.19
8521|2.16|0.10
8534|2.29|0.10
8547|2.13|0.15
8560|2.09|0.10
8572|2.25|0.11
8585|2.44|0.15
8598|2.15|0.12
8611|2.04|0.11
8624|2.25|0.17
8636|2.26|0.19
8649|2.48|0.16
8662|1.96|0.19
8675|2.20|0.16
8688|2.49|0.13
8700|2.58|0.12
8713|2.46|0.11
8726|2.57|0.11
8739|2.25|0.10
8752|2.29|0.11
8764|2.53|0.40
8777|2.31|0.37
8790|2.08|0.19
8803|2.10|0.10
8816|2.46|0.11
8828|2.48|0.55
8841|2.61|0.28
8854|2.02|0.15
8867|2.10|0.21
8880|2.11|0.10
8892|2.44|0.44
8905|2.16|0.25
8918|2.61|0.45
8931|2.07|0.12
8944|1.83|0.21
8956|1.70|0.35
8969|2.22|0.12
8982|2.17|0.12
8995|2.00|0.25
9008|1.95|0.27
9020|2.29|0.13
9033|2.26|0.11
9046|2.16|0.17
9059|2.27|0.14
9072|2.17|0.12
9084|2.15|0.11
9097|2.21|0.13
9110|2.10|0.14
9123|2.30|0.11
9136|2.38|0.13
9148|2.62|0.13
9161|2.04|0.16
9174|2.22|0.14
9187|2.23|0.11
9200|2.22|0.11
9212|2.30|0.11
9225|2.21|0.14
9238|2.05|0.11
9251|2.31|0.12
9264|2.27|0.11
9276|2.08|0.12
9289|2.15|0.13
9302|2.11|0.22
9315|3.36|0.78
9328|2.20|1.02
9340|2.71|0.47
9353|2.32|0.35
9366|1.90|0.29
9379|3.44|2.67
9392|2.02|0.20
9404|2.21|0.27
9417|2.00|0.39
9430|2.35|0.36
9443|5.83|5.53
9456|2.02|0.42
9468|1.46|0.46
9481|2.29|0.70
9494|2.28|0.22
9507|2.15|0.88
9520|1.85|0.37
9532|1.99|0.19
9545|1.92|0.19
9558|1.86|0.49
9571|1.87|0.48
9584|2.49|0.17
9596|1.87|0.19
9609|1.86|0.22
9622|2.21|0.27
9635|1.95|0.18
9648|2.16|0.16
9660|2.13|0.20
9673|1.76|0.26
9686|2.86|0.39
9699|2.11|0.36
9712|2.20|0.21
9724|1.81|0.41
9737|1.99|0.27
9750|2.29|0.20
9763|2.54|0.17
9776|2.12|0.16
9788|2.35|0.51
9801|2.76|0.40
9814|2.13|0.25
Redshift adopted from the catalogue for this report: 0.324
